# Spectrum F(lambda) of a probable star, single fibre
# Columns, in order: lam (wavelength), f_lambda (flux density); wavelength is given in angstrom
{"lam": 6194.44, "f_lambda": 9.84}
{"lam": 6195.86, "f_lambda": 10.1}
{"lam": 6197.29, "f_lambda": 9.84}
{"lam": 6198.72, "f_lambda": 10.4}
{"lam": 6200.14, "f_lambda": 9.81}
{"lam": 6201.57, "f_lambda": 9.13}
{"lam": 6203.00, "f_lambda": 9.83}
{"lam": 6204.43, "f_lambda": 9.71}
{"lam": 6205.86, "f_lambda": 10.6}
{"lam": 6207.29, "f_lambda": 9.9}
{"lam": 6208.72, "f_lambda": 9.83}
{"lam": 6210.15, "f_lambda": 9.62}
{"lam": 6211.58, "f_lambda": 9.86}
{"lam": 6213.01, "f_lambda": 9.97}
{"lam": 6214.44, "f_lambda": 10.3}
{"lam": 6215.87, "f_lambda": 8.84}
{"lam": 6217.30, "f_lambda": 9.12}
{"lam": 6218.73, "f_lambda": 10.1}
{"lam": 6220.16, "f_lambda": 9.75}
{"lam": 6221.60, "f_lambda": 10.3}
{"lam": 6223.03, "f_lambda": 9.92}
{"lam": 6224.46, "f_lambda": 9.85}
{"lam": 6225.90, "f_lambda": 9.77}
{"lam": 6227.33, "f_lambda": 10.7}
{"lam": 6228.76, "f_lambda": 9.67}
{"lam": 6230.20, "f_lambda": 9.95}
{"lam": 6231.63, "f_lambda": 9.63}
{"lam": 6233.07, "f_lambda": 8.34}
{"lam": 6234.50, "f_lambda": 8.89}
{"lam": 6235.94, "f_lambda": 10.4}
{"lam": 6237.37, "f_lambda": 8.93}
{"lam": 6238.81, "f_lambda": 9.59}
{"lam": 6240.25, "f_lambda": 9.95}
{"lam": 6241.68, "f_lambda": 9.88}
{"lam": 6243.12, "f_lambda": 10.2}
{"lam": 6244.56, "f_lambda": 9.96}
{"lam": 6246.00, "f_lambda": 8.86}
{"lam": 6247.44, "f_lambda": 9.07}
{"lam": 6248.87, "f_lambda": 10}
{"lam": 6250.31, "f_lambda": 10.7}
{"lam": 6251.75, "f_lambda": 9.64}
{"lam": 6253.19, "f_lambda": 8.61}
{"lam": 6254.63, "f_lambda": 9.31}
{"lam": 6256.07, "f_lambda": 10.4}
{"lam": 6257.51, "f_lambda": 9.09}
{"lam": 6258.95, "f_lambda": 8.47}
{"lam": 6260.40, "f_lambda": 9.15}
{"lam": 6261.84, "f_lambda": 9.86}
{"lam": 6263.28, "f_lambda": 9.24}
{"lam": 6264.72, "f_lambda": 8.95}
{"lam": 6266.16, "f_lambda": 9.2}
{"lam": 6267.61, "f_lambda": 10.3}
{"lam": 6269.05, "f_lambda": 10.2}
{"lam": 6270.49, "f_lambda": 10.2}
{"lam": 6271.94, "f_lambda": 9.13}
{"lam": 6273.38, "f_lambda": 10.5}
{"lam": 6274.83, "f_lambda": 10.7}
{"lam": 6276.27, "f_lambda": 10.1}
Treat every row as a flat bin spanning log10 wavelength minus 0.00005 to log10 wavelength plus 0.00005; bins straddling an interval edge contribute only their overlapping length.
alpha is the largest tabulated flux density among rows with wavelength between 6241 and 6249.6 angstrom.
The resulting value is 10.2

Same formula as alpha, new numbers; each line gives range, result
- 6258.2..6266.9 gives 9.86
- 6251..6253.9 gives 9.64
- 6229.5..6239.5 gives 10.4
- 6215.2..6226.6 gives 10.3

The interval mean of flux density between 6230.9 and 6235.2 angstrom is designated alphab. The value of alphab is 8.97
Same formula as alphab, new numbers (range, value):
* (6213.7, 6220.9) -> 9.62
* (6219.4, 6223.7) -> 9.99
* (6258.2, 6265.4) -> 9.13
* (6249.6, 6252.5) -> 10.1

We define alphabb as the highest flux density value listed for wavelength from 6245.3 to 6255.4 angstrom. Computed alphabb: 10.7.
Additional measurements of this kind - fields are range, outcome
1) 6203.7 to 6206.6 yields 10.6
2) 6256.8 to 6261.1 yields 9.15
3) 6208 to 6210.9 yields 9.83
